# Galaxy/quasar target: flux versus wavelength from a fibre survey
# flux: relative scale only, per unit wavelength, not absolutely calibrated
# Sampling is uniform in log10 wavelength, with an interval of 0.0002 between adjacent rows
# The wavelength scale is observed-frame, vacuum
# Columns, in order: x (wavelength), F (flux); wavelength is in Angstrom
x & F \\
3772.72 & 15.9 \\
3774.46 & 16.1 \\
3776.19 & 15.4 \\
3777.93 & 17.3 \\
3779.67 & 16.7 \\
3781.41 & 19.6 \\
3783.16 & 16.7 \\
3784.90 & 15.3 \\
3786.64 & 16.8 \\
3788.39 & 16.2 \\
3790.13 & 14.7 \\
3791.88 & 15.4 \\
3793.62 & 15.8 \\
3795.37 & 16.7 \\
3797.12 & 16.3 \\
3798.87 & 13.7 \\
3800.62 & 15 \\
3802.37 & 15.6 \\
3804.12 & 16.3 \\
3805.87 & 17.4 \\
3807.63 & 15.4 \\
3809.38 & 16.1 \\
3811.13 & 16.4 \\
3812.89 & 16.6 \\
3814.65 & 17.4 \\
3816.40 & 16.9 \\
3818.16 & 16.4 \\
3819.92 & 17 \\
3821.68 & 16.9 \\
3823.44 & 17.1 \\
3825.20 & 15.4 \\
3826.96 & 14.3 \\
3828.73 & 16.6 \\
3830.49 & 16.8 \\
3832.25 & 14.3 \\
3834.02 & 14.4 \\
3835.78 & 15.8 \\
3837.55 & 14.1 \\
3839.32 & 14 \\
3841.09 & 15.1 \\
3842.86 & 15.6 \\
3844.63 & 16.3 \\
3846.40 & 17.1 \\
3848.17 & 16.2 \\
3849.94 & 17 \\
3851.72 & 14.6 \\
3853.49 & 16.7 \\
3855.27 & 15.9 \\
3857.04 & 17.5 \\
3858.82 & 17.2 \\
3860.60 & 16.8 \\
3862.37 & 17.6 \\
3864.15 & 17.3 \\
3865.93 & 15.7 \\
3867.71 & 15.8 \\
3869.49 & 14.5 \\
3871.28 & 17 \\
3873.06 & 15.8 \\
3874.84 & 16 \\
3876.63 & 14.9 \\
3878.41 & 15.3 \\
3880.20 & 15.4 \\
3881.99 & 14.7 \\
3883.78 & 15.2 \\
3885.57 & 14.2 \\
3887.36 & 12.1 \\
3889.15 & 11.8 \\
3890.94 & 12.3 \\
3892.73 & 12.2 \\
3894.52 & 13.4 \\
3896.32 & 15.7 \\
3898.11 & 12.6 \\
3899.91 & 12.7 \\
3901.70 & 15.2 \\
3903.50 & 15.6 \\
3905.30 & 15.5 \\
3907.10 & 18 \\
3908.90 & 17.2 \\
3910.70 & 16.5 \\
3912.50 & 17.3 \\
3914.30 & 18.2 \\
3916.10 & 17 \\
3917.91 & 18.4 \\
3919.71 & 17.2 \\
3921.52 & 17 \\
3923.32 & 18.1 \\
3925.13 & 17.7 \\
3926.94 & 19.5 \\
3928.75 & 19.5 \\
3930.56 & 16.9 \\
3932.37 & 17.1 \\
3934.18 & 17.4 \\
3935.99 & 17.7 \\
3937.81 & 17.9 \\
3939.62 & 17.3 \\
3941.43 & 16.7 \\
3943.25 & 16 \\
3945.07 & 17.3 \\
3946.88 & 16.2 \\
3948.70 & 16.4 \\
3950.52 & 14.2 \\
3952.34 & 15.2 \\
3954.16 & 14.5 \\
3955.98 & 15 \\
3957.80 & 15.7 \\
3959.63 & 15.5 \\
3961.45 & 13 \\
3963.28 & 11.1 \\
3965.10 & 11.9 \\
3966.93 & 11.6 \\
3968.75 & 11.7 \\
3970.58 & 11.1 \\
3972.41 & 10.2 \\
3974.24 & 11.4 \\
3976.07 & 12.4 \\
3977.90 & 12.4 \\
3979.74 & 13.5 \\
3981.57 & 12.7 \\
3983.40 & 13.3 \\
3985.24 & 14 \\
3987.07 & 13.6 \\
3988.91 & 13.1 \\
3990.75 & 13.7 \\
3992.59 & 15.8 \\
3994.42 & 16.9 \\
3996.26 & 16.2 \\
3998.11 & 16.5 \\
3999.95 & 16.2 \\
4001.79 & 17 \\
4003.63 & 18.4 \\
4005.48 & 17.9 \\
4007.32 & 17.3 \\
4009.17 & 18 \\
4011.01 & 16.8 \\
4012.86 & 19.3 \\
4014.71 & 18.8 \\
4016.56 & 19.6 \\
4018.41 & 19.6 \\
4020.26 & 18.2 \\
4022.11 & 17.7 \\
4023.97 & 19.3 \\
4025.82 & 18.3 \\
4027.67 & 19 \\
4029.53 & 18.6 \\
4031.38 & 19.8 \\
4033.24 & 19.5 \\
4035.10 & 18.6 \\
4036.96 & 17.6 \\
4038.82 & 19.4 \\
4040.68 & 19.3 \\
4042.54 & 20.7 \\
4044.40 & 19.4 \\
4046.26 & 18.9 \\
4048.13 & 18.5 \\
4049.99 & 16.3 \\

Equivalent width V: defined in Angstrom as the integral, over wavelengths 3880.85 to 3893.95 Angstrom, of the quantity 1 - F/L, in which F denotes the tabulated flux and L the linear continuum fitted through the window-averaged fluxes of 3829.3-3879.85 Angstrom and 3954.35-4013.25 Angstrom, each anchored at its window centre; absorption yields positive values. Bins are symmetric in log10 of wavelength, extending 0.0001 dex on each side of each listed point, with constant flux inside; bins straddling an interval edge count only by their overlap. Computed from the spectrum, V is 1.9 Angstrom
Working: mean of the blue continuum 15.9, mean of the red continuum 14.4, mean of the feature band 13.3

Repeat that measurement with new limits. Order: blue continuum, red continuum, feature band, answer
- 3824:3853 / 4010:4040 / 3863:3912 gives 4.23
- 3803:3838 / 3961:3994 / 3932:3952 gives -4.85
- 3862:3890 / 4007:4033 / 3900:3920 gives -0.94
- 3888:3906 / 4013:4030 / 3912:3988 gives 2.14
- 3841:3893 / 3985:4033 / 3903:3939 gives -2.86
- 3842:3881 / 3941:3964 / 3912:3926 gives -1.89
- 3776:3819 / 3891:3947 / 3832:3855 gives 1.19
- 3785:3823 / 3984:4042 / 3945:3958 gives 1.28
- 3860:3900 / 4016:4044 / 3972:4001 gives 6.28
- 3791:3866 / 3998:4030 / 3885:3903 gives 3.81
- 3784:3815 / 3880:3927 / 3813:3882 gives -1.18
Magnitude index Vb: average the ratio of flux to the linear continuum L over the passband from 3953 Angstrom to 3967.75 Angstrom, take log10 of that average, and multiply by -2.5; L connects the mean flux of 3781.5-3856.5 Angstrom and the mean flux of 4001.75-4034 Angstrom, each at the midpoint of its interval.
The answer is 0.294 mag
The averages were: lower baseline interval 16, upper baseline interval 18.5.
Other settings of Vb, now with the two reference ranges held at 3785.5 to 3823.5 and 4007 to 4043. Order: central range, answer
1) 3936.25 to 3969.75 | 0.20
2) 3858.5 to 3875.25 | 0.04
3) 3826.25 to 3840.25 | 0.10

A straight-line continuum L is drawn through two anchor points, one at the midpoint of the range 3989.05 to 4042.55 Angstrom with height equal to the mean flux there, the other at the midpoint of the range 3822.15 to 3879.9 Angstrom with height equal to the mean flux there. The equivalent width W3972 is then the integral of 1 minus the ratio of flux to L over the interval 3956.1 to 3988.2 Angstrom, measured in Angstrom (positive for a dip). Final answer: 8.7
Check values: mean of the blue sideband 15.9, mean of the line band 12.7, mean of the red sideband 18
